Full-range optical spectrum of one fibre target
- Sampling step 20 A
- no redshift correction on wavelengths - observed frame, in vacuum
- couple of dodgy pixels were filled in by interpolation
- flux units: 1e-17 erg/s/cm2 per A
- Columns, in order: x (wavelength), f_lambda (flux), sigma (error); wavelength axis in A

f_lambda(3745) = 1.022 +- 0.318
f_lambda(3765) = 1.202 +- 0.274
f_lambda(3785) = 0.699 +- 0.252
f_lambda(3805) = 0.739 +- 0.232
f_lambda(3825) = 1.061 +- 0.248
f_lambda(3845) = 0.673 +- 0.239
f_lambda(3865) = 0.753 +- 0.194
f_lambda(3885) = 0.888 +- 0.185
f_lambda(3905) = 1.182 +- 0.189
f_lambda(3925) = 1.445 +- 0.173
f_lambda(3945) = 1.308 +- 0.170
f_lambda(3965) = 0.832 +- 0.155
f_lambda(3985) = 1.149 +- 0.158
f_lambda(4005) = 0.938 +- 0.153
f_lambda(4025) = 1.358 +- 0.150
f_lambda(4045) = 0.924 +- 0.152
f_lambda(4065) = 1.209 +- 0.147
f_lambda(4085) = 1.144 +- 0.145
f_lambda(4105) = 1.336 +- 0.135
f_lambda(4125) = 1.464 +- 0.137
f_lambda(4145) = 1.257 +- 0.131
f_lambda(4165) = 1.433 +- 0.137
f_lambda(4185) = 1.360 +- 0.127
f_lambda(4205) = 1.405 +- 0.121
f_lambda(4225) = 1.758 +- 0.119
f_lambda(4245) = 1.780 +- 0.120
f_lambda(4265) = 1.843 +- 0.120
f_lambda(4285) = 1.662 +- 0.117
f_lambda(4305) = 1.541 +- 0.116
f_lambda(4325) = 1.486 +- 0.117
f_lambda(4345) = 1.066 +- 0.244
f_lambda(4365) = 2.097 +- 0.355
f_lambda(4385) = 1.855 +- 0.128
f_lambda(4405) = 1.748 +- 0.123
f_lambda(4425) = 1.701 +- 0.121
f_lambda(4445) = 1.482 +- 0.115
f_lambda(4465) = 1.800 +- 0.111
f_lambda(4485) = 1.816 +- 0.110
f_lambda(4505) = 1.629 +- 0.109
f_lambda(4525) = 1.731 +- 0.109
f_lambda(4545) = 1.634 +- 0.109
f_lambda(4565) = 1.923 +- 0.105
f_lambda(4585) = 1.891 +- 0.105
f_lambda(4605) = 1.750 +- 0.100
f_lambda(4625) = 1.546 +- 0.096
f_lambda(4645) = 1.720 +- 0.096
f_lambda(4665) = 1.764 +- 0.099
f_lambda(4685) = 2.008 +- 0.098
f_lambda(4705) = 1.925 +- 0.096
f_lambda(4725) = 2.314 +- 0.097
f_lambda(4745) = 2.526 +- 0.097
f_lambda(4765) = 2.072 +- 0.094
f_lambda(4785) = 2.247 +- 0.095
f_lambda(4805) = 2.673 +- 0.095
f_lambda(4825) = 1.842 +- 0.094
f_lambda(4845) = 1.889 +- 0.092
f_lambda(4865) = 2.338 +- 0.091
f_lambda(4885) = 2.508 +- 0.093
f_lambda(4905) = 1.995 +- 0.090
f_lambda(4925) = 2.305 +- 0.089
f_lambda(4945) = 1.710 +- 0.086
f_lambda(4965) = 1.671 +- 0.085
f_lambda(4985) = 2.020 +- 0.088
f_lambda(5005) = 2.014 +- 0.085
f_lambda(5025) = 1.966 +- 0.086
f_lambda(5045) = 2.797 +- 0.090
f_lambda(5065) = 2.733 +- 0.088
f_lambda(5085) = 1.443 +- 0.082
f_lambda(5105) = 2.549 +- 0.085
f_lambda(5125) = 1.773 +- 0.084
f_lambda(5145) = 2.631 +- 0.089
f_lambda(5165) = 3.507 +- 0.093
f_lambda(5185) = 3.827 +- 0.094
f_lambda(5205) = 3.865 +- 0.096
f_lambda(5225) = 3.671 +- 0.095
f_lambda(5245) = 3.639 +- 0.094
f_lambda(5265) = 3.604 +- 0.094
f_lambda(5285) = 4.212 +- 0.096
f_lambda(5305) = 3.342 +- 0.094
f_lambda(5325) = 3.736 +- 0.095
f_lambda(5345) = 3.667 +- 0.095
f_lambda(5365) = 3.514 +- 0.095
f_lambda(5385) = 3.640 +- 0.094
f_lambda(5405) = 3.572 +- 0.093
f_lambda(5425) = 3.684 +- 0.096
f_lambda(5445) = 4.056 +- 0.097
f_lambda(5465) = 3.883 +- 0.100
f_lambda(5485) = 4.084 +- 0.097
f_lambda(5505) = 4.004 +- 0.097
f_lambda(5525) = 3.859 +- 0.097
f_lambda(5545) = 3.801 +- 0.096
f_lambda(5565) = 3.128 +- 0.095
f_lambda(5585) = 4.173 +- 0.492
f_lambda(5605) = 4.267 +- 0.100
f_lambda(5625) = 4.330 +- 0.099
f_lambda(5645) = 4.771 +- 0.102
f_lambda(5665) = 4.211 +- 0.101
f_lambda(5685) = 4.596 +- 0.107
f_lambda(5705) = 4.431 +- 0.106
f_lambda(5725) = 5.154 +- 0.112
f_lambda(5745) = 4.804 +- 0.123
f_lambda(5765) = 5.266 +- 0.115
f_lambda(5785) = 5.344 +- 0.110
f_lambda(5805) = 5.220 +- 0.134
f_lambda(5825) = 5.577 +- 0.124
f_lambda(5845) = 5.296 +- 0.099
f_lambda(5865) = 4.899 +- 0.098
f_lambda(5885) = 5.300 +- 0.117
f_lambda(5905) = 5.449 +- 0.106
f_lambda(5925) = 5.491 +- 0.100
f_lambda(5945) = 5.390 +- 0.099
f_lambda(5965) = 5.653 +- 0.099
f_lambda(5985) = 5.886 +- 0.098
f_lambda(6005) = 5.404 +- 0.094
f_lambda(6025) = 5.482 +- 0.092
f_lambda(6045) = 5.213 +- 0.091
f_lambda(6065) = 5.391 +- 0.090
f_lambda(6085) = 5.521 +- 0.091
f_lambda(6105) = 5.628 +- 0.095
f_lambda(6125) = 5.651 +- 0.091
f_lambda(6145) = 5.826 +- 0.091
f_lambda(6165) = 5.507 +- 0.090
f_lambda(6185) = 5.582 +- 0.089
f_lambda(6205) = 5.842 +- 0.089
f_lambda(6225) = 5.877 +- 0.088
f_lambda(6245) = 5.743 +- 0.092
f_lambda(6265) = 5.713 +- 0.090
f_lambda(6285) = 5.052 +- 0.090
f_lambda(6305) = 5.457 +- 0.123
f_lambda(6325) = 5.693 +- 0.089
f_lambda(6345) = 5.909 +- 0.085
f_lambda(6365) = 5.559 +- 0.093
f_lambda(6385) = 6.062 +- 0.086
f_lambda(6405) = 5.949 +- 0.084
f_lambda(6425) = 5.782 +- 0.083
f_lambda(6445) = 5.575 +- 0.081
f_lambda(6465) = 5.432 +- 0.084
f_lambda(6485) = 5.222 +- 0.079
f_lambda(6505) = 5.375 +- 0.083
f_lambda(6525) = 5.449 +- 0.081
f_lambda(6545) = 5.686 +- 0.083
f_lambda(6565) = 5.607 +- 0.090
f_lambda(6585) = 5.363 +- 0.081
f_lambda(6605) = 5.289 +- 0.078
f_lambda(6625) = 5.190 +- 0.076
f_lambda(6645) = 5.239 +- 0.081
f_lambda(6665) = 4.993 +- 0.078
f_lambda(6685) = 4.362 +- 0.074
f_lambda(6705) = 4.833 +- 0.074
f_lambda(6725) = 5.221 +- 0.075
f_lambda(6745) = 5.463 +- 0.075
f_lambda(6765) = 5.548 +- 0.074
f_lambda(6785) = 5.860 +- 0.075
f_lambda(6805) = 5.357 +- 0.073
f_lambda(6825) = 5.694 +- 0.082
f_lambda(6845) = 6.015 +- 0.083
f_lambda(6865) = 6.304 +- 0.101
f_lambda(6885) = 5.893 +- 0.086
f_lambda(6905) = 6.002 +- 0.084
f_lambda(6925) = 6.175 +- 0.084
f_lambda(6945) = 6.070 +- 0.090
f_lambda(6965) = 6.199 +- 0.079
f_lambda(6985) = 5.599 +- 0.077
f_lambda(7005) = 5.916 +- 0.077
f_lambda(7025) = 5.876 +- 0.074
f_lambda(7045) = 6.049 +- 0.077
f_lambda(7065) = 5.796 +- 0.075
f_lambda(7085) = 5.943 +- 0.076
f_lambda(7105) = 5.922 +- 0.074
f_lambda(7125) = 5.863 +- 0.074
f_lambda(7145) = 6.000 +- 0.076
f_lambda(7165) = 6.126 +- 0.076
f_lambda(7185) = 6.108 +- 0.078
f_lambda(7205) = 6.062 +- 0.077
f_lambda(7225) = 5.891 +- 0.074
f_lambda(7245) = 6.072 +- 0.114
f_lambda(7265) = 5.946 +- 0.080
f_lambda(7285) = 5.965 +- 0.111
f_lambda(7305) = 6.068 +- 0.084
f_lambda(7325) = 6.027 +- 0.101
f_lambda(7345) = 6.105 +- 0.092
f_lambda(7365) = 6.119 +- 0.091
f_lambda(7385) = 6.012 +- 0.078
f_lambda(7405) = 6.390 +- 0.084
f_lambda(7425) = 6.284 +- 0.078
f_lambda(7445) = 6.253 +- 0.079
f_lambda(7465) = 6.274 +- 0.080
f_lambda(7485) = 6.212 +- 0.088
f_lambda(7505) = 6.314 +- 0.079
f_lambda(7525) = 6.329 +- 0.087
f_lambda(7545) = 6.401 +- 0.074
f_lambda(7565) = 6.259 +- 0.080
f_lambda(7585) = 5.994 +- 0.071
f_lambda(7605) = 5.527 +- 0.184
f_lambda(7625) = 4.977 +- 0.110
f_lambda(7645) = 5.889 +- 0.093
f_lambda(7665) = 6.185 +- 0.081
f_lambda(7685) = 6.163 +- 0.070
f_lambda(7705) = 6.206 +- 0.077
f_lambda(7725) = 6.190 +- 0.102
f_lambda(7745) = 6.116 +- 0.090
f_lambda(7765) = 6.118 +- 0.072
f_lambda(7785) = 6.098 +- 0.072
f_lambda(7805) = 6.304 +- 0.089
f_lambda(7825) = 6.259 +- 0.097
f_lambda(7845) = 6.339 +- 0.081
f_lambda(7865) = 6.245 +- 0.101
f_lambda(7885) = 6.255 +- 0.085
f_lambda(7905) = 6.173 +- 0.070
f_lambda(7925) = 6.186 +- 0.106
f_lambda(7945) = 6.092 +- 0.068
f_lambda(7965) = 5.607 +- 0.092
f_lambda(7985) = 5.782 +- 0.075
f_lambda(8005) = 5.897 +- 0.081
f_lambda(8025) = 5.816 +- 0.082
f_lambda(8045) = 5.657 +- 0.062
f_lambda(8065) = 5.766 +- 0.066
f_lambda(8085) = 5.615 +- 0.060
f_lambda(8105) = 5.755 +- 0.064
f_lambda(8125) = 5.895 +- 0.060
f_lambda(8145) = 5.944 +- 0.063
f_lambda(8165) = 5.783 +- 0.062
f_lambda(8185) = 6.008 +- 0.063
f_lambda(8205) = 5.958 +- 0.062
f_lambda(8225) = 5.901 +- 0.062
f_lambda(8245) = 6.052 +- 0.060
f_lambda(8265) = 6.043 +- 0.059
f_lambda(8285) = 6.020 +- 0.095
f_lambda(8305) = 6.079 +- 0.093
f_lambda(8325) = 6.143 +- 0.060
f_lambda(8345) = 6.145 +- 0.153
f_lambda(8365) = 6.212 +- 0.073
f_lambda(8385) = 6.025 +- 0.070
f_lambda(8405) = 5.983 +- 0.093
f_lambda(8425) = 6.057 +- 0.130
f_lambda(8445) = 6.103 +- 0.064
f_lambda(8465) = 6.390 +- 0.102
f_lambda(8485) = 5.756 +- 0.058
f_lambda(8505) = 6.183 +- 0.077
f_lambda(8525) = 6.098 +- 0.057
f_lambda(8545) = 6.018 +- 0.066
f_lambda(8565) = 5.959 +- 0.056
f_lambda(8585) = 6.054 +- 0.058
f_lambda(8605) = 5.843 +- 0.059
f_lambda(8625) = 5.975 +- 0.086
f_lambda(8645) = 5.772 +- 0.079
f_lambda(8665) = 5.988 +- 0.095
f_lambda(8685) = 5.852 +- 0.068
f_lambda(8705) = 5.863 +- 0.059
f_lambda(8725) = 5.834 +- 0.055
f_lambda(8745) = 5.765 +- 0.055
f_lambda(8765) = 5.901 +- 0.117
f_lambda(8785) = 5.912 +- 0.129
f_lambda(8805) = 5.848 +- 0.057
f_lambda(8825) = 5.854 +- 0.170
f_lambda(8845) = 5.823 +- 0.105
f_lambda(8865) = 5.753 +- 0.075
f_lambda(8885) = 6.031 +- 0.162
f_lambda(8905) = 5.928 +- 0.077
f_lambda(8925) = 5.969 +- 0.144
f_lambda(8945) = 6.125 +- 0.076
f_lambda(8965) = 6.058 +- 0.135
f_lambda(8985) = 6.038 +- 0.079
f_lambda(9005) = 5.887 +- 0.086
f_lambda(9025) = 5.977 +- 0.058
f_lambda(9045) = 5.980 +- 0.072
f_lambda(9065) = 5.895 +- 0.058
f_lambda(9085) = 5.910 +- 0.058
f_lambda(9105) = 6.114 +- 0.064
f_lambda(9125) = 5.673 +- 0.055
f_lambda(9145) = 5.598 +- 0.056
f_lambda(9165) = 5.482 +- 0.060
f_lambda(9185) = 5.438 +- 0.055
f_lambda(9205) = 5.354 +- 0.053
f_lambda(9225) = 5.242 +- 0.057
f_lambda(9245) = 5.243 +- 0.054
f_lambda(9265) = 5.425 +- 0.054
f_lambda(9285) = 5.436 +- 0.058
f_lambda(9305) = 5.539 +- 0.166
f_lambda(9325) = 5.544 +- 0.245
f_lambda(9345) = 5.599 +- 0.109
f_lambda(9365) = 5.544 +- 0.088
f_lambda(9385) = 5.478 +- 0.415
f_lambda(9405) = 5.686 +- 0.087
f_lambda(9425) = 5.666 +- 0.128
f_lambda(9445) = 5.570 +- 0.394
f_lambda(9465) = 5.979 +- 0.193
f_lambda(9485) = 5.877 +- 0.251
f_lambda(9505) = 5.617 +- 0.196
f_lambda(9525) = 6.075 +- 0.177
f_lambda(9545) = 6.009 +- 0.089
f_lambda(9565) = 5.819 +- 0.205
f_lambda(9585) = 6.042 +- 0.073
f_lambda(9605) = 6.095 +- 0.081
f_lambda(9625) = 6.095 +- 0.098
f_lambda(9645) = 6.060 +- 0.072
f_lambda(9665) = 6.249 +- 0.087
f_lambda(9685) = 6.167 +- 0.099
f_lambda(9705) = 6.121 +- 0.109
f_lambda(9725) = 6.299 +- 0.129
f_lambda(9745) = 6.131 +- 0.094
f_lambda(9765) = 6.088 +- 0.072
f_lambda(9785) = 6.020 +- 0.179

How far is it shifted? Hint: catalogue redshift 0.29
